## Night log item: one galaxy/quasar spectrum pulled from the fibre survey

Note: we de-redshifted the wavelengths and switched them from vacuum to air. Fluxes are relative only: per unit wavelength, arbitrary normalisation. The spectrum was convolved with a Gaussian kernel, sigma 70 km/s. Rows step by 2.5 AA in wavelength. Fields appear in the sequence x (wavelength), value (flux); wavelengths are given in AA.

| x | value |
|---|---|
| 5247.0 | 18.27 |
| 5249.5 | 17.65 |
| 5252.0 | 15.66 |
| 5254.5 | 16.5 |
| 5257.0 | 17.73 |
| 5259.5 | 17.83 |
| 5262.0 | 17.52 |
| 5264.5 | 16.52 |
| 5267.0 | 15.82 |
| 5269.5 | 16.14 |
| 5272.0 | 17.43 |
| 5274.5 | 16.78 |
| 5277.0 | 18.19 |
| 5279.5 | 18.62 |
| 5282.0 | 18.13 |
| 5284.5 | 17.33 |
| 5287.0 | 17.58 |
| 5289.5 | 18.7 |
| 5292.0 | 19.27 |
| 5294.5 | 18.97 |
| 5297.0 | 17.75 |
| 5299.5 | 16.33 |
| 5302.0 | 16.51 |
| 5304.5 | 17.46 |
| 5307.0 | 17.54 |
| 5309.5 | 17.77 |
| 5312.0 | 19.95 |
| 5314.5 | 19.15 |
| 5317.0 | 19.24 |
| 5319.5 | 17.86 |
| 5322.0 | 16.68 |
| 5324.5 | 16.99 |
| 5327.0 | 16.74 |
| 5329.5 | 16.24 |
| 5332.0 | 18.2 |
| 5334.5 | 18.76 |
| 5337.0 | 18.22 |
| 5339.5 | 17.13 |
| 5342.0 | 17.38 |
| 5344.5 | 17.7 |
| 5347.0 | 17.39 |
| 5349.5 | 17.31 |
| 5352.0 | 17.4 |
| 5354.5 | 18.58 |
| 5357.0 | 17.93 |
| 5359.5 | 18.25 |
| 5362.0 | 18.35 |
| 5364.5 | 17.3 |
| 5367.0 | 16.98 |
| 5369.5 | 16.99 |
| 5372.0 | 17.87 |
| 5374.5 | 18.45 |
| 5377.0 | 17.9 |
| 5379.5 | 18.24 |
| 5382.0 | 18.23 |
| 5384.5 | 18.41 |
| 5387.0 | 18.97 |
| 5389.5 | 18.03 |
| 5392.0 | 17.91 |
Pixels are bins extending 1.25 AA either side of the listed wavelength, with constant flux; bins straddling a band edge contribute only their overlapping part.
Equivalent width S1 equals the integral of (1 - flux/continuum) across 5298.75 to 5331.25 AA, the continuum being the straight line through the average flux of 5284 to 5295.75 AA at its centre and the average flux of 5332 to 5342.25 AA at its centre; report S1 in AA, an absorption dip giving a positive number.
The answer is 1.0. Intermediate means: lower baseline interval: 18.4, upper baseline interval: 18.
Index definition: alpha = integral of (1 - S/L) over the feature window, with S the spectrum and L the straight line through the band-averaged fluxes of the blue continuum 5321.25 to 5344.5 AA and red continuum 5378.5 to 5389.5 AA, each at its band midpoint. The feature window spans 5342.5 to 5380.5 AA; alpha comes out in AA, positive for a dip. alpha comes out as 0.43 AA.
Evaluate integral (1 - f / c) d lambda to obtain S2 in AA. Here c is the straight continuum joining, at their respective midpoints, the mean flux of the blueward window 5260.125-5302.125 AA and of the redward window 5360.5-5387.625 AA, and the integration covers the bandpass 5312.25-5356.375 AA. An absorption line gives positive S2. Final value 0.0 AA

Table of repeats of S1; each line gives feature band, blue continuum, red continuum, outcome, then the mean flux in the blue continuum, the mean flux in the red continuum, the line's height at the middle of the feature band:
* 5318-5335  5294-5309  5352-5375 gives 0.22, 17.4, 17.8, 17.5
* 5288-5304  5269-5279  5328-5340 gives -0.39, 17.3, 17.7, 17.5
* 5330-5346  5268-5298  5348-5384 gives 0.05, 17.9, 17.9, 17.9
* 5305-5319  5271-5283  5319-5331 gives -1.22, 17.8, 16.9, 17.1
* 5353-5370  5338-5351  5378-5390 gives 0.02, 17.4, 18.4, 17.8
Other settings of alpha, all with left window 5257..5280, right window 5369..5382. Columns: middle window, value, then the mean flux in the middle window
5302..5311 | 0.0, 17.5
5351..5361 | -0.1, 18.1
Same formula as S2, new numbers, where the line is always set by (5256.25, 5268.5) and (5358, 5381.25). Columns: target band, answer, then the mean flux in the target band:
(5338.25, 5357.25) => 0.1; 17.6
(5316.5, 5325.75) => -0.1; 17.6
